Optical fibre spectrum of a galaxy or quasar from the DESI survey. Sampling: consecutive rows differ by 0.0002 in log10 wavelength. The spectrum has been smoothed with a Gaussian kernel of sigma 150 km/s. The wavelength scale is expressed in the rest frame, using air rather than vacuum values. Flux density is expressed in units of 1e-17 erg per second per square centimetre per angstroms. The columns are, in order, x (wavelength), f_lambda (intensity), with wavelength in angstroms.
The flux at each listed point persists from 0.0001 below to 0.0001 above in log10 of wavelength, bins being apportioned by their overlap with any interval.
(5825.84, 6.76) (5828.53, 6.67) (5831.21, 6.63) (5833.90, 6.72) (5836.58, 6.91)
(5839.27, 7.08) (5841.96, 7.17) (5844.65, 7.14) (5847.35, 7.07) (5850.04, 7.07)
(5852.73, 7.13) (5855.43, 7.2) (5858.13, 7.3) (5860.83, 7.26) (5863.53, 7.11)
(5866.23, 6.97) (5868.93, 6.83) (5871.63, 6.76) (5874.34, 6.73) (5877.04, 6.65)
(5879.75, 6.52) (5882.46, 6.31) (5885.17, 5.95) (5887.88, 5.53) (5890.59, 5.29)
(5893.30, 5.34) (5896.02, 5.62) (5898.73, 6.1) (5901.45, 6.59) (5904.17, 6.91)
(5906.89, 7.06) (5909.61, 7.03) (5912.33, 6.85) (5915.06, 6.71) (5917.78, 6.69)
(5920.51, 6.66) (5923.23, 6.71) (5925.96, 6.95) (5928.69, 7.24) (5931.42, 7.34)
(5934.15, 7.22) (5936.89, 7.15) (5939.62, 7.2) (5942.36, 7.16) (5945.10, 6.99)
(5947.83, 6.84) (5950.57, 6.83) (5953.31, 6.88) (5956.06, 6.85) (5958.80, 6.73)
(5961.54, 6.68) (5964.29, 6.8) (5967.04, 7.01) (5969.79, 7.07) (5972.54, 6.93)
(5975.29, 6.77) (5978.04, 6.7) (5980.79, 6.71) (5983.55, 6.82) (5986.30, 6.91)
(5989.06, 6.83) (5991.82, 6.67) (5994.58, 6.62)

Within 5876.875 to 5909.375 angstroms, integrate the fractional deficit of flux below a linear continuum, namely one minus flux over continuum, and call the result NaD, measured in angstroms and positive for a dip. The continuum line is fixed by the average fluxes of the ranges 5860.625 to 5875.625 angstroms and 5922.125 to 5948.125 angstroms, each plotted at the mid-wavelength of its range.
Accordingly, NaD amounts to 3.8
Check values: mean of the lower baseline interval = 6.92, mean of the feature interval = 6.17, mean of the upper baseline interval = 7.09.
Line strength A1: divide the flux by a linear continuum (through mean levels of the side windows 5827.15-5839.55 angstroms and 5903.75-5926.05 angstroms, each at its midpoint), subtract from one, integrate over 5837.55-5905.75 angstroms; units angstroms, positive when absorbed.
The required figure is 1.8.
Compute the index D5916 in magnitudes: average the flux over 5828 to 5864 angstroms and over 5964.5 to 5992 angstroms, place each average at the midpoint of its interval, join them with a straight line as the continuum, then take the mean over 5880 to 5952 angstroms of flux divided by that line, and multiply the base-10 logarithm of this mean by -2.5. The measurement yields 0.05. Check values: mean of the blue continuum 7.04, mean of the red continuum 6.85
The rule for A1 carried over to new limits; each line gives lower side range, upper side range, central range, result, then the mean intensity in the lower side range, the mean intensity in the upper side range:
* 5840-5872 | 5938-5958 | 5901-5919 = 0.4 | 7.09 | 6.96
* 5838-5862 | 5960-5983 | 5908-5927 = 0.5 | 7.16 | 6.83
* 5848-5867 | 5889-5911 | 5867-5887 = 0.6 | 7.15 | 6.24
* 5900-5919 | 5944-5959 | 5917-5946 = -0.8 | 6.83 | 6.86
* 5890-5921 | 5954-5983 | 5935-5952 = -0.9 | 6.42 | 6.82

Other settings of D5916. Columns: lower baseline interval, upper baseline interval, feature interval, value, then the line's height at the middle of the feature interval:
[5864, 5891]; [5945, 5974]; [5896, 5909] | 0.00 mag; 6.55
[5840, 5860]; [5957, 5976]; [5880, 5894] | 0.22 mag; 7.06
